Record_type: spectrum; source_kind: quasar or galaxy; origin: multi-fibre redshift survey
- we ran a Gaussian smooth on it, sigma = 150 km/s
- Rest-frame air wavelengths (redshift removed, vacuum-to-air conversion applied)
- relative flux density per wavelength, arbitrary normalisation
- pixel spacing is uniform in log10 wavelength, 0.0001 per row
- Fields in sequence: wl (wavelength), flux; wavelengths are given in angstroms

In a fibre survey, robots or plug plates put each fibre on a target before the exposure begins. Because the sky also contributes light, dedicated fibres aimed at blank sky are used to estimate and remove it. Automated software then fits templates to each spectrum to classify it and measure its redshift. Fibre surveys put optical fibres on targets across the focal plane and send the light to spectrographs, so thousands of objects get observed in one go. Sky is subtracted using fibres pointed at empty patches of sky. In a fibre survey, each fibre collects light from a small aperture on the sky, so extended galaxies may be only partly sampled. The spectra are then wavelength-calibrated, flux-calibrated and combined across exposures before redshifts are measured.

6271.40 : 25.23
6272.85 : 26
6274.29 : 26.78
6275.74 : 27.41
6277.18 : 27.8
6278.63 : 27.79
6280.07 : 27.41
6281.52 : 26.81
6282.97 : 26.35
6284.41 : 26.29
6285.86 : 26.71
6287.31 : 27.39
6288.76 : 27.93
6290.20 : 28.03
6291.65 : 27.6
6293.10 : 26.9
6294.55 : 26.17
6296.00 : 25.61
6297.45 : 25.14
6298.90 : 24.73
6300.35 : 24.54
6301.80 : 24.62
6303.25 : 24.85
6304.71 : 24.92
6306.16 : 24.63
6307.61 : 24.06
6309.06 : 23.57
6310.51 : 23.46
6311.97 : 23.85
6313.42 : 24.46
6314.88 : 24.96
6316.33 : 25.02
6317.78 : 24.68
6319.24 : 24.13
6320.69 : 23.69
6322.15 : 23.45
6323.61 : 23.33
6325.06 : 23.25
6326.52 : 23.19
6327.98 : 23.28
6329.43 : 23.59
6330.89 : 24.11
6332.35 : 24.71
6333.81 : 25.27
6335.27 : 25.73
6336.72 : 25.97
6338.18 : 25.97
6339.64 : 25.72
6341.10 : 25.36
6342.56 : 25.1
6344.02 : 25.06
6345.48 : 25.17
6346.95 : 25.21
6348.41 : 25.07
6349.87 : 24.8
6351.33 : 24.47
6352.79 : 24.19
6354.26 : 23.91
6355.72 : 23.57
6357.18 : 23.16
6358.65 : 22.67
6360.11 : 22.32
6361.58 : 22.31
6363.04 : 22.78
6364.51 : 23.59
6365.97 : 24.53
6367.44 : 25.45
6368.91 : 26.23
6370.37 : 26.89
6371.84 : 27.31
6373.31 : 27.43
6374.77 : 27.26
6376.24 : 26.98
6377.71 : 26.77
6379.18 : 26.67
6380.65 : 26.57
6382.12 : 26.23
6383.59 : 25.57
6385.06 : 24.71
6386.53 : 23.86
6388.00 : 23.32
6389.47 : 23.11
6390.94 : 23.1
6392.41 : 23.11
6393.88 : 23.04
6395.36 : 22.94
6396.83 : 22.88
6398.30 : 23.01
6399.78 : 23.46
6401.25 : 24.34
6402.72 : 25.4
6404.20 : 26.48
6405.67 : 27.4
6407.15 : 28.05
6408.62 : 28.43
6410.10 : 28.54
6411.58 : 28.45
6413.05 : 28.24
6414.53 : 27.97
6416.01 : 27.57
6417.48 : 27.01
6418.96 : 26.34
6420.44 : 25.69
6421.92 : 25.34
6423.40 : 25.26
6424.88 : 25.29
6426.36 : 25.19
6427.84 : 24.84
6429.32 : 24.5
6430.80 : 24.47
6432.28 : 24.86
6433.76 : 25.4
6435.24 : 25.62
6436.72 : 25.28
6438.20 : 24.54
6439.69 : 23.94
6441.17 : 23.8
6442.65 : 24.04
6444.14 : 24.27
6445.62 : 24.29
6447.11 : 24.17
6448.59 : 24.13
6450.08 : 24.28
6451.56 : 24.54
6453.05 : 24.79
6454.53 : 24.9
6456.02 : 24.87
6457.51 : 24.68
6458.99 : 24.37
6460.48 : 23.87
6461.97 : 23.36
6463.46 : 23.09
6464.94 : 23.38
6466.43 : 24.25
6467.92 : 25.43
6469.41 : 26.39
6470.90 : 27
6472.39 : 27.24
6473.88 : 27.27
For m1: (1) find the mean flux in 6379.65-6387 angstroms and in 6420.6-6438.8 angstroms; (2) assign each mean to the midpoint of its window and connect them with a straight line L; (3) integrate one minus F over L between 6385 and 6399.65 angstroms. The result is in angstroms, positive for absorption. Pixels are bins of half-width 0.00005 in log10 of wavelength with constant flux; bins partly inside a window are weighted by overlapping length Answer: 1.24 angstroms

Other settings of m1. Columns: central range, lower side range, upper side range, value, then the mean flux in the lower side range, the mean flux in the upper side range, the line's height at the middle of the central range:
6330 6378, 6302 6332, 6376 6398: -1.37 angstroms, 24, 24.5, 24.3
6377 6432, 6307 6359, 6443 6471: -2.38 angstroms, 24.4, 24.5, 24.4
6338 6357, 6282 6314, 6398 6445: 0.60 angstroms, 25.6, 25.7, 25.6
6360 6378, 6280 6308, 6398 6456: 0.19 angstroms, 26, 25.5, 25.7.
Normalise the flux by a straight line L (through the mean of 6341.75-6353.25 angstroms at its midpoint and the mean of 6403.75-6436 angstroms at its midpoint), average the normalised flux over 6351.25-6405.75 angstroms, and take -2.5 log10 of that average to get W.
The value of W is 0.04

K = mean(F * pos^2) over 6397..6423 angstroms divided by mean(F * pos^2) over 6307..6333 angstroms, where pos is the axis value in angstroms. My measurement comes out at 1.14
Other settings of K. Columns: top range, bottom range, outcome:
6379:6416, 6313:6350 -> 1.05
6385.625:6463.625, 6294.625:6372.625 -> 1.05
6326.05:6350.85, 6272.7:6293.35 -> 0.93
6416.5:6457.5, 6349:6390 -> 1.02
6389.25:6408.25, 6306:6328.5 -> 1.05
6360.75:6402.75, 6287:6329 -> 1.02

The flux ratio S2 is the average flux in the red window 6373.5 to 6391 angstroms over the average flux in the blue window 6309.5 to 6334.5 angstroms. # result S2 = 1.06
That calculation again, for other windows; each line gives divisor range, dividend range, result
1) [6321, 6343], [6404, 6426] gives 1.10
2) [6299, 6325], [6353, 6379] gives 1.03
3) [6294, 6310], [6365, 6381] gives 1.07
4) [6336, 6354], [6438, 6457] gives 0.97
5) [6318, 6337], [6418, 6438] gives 1.05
